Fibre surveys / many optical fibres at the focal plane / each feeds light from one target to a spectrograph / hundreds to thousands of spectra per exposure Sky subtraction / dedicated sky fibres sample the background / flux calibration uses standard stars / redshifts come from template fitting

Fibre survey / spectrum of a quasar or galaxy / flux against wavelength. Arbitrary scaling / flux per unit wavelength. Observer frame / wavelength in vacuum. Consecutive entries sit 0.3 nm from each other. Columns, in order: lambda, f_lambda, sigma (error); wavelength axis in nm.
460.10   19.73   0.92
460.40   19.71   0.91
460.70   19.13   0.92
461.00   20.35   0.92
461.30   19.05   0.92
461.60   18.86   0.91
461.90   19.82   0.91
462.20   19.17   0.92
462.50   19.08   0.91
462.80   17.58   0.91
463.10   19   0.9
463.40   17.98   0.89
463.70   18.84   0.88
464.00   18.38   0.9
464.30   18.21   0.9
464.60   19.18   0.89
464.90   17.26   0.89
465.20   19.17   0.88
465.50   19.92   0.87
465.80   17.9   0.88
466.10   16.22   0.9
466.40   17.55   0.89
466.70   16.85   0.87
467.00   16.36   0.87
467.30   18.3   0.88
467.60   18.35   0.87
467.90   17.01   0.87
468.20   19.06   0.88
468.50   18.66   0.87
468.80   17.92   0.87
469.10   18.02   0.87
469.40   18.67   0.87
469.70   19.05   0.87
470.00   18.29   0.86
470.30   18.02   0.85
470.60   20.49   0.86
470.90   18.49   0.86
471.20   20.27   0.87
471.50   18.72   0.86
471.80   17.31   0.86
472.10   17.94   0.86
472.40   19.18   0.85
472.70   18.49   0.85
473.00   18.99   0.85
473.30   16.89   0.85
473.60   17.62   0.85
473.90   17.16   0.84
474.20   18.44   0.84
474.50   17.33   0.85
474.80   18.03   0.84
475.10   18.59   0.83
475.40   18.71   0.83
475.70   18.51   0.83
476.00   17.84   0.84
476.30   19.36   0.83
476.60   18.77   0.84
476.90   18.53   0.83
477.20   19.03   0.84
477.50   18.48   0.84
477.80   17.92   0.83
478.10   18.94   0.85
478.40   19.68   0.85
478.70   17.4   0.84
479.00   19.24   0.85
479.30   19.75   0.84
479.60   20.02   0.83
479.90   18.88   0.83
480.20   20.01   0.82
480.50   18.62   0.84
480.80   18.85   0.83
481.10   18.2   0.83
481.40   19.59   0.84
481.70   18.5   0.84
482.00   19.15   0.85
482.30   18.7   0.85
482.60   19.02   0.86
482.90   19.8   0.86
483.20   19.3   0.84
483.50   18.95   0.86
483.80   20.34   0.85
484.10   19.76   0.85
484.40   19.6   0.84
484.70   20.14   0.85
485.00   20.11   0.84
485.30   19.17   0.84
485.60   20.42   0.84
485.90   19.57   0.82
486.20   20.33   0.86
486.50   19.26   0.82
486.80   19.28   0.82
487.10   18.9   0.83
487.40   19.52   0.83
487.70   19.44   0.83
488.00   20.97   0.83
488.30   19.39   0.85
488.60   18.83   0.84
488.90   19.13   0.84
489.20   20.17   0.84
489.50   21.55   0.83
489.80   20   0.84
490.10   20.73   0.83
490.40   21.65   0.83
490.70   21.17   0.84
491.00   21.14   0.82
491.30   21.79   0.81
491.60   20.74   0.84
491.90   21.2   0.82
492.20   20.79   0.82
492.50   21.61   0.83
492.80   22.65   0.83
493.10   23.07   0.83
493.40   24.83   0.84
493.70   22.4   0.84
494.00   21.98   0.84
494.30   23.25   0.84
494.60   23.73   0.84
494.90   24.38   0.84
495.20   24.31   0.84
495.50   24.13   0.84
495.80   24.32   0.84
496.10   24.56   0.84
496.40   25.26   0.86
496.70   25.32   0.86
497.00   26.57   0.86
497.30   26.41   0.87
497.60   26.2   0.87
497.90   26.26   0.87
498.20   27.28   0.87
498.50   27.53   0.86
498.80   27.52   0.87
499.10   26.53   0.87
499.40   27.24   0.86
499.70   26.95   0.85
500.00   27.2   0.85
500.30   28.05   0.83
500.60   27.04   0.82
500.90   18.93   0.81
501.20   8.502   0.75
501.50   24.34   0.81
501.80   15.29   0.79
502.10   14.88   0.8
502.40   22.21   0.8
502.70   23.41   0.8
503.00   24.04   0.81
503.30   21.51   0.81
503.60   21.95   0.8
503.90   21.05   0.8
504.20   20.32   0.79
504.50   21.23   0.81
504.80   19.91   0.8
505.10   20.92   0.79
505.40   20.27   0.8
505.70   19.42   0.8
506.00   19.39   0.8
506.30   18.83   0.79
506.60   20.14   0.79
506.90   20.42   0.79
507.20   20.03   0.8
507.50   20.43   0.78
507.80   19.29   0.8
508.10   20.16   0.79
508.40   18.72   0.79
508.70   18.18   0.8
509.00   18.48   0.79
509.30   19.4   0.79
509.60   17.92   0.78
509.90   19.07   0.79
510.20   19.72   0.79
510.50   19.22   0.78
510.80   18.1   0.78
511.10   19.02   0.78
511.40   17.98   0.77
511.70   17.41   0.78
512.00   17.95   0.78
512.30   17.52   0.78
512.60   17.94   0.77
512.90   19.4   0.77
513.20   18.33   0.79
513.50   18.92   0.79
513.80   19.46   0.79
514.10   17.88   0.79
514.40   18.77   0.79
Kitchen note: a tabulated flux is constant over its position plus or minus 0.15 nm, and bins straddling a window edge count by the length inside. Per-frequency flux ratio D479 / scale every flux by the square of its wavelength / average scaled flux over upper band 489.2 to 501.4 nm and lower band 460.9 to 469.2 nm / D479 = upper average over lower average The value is 1.5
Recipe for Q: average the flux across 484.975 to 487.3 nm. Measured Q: 19.6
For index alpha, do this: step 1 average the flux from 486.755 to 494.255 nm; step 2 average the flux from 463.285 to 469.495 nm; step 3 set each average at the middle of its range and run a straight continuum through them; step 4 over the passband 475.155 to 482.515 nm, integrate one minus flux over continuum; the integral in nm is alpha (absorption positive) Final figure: 0.27 nm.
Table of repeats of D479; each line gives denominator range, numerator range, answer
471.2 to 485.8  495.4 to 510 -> 1.29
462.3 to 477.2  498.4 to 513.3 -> 1.30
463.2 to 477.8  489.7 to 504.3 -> 1.41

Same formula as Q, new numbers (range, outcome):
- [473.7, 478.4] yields 18.4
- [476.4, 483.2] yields 19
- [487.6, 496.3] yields 21.9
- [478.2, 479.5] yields 19.1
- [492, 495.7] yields 23.1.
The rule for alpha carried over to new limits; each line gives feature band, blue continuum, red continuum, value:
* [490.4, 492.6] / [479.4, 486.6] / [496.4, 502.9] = 0.05 nm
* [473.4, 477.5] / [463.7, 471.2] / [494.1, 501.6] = 0.35 nm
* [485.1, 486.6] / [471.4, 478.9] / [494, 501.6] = 0.11 nm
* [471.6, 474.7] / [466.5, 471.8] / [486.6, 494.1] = 0.14 nm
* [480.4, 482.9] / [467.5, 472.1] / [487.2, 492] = 0.10 nm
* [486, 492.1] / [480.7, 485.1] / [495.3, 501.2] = 0.43 nm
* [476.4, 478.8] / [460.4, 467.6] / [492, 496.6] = 0.24 nm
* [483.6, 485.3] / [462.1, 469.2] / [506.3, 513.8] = -0.13 nm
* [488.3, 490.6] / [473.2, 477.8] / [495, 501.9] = 0.20 nm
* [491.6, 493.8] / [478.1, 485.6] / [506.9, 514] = -0.36 nm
